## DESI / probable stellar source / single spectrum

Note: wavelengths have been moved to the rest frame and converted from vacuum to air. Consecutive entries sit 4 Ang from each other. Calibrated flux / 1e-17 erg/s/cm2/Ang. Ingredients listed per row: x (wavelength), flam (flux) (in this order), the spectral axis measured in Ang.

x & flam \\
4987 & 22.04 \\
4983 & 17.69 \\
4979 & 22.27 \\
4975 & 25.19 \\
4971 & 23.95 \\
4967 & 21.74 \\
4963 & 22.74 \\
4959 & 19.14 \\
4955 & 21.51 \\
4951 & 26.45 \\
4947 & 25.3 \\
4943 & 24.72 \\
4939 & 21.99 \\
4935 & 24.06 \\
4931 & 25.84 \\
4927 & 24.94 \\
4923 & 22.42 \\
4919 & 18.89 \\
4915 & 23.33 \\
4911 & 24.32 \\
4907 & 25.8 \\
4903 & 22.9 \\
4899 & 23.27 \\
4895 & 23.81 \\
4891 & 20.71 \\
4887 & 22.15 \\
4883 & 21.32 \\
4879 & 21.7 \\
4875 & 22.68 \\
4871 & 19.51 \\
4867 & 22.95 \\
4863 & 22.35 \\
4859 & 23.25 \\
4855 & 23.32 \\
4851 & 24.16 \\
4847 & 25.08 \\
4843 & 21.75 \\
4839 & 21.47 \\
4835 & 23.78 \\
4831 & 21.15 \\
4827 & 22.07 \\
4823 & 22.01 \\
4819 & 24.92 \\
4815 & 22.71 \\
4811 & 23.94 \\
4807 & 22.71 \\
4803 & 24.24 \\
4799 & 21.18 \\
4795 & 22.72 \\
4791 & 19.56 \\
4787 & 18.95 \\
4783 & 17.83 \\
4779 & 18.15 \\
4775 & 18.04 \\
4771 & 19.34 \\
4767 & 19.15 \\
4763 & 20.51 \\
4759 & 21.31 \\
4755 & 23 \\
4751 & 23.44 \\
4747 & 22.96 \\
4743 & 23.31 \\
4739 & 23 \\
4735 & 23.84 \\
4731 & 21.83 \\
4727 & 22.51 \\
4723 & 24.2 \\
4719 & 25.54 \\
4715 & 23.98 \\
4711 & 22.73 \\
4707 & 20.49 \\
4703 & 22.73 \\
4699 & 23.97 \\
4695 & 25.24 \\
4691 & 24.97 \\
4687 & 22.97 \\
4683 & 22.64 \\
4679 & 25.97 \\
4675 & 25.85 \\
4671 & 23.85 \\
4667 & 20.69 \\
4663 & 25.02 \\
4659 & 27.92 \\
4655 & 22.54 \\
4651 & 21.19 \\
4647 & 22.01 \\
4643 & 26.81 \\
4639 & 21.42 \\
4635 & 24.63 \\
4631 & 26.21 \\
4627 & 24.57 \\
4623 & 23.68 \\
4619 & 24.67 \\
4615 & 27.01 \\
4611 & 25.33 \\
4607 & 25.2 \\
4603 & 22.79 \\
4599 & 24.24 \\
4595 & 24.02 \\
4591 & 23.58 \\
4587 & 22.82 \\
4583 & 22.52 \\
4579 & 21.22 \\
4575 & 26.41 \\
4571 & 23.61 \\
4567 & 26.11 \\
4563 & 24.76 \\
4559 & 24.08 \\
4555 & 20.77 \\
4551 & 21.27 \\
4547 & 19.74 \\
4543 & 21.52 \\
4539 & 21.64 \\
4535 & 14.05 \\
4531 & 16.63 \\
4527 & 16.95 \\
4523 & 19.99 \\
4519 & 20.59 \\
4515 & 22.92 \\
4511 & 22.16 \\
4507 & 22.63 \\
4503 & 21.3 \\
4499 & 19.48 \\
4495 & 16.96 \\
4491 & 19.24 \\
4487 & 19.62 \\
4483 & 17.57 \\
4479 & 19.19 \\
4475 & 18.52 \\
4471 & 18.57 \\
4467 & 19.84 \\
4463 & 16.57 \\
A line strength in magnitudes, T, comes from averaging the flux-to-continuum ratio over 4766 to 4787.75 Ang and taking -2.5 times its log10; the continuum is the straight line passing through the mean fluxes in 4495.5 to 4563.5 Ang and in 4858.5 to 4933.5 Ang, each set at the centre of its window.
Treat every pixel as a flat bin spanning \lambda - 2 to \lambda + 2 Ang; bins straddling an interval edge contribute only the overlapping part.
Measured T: 0.186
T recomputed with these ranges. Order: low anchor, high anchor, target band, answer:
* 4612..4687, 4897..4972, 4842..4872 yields 0.030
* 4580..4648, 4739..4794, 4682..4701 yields -0.079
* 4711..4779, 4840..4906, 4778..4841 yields 0.030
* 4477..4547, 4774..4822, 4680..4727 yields -0.140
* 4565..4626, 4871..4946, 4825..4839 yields 0.051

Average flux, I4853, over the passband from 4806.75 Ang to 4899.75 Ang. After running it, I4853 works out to 22.6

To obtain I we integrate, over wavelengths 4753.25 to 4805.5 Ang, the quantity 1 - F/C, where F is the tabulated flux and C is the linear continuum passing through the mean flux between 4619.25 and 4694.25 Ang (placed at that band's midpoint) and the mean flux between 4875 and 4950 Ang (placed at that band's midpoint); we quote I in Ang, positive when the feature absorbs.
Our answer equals 7.4 Ang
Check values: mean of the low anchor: 24.1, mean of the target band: 20.3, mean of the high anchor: 23.2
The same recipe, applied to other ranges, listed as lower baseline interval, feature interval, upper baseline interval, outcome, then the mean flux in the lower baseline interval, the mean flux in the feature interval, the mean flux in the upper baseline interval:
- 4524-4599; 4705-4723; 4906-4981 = -0.7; 21.8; 23.3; 23.4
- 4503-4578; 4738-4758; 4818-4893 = -0.9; 21.4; 23.1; 22.4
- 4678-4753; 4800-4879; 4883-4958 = 2.0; 23.5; 22.8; 23.4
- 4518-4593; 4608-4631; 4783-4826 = -3.7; 21.5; 25.2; 22.1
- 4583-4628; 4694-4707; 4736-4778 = -0.5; 24.3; 23.3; 21.4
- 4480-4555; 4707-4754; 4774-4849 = -4.6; 19.7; 23.3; 21.7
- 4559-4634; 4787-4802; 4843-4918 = 1.4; 24.4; 21.1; 22.8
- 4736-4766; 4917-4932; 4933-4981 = 0.2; 22.4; 22.8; 23.3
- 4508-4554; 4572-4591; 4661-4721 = -2.0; 19.9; 23.3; 23.8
